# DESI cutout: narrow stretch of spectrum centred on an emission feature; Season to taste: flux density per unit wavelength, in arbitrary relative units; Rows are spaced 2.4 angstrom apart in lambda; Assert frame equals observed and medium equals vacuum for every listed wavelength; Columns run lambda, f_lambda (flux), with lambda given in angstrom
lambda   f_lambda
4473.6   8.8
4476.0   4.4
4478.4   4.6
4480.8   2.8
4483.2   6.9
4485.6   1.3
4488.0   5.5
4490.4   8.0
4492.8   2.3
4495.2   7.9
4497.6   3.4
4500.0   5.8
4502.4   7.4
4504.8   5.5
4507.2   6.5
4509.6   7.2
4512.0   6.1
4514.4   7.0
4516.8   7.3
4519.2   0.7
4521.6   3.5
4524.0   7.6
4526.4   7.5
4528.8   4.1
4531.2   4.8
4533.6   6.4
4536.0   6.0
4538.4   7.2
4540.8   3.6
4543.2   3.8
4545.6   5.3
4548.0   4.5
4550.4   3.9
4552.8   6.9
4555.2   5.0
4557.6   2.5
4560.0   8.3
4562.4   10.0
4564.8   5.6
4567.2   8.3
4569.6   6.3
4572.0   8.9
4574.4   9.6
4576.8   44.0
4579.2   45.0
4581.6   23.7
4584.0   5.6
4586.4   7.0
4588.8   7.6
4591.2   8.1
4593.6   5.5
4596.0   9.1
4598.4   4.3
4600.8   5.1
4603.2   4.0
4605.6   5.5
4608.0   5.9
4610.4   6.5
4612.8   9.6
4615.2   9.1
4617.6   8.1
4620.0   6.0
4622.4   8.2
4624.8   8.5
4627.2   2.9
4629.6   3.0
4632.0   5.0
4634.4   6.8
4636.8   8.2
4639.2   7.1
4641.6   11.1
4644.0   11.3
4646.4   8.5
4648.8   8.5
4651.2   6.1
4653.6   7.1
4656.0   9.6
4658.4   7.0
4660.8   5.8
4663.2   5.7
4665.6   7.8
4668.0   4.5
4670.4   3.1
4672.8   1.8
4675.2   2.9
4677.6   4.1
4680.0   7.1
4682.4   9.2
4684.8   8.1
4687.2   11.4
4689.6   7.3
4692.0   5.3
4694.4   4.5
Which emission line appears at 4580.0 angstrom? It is [O II]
